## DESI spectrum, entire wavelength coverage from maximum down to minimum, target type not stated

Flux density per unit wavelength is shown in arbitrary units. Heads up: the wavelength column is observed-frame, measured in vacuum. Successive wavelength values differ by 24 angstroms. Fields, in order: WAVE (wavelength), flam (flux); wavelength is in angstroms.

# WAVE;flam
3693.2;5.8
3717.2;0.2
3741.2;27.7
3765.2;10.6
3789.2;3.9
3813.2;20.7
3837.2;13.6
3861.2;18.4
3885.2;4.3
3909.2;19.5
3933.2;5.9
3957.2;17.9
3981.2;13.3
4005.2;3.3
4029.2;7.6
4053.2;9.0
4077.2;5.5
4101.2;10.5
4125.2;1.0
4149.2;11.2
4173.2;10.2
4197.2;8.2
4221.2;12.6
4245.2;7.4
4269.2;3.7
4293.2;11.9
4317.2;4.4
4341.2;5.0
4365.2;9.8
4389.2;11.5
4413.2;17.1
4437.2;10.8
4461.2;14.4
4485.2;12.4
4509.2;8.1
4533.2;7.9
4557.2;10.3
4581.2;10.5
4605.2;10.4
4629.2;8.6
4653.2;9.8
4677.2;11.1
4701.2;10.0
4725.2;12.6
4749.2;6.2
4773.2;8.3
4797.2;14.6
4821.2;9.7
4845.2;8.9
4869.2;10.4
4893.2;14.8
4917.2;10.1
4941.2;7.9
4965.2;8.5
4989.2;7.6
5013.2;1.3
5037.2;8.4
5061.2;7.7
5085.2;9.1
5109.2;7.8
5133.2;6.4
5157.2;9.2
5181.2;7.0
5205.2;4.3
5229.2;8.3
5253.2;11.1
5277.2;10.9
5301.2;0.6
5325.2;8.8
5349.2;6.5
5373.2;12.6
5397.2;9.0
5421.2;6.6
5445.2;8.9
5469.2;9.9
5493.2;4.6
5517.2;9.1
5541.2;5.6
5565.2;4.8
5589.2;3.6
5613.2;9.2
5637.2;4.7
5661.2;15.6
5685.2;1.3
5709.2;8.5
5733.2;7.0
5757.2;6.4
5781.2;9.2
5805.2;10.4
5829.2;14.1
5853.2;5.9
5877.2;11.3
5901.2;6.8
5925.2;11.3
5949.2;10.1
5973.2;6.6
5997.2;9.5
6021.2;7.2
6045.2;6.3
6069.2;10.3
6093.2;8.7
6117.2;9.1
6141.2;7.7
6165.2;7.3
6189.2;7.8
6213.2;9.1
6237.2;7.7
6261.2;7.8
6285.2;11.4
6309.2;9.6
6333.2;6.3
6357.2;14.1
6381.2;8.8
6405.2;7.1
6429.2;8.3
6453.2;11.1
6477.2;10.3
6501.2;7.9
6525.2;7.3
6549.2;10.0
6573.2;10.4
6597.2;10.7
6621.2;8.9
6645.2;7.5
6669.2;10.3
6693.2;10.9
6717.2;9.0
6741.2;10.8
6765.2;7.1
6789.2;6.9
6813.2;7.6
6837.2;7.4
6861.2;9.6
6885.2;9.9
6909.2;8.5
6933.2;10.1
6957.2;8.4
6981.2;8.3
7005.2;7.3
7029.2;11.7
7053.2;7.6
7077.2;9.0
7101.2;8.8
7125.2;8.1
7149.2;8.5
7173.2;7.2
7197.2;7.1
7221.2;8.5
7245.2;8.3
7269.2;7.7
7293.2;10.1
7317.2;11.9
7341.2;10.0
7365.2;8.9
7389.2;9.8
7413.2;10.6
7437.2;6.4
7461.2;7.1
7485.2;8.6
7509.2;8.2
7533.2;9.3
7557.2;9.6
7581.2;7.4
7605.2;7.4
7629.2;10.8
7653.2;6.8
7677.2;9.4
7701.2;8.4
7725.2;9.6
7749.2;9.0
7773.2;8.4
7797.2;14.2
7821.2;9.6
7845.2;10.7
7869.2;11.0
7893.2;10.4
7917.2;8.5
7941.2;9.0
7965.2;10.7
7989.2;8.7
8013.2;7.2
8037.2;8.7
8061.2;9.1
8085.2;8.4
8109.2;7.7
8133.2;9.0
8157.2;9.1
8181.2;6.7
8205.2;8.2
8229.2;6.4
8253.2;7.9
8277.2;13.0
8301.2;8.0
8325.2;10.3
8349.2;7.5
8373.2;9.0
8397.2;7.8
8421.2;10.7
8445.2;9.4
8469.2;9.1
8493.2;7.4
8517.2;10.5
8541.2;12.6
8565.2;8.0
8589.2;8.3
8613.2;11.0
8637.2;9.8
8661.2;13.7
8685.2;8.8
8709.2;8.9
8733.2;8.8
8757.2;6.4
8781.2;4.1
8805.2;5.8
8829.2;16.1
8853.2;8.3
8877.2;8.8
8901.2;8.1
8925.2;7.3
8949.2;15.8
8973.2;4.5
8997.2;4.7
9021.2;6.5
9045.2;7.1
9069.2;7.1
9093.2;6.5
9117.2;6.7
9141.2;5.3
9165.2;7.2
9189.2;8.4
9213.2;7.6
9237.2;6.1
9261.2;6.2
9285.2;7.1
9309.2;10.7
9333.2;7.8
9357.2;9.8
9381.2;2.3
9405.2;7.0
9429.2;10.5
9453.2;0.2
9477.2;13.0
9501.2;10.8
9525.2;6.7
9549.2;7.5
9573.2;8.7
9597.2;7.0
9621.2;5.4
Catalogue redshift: 0.704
